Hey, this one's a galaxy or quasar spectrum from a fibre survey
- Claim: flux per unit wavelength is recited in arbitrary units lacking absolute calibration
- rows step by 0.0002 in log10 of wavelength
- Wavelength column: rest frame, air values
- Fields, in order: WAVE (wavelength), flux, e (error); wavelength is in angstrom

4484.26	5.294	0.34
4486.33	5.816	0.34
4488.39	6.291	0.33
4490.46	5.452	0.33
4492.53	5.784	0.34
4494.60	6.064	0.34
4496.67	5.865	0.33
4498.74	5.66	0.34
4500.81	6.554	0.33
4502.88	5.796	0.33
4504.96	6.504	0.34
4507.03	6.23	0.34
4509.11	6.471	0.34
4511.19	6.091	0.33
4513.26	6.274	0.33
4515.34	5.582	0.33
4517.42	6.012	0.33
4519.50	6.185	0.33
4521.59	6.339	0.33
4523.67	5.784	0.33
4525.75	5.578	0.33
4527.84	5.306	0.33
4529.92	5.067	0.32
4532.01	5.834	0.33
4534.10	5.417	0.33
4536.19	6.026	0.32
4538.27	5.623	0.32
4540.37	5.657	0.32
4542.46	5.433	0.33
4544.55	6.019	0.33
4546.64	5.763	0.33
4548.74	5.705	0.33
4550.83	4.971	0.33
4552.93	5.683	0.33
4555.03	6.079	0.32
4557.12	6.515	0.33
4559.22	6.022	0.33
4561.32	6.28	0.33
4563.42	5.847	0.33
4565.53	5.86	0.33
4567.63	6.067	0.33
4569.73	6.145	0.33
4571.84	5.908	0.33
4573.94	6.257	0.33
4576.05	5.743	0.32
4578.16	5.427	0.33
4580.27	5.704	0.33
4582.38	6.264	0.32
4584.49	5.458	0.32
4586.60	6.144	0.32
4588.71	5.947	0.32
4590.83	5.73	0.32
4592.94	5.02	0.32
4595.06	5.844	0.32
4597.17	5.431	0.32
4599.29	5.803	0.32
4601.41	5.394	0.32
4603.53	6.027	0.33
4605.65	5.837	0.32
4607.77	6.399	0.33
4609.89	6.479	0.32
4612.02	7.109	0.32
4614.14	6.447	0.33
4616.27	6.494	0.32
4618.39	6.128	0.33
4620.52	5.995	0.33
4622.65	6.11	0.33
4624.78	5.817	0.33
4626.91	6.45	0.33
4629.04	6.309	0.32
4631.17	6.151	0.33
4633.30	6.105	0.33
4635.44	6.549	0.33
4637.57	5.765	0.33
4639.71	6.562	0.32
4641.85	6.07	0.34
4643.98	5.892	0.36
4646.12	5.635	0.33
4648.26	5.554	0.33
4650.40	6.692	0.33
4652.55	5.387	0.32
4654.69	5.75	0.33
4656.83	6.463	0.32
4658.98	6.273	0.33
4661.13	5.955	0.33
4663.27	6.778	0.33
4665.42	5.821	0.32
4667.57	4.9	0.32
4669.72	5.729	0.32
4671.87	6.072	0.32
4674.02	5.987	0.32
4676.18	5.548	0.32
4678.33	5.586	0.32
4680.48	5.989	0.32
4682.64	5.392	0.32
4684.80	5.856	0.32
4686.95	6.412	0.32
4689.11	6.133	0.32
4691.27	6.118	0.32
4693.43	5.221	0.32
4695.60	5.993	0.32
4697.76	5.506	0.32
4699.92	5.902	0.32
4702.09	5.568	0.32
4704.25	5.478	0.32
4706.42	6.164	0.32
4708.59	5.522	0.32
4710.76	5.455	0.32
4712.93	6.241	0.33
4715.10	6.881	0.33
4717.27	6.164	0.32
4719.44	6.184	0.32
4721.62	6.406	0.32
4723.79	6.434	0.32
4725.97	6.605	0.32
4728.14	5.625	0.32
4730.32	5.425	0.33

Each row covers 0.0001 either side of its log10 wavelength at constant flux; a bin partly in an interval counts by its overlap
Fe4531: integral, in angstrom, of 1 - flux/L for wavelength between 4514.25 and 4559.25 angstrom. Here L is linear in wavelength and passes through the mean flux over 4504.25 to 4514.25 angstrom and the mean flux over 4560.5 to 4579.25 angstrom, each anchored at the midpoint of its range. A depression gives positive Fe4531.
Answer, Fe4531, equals 2.9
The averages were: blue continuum 6.31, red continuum 5.94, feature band 5.75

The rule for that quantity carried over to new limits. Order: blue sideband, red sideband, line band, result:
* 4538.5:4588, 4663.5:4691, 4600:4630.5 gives -1.89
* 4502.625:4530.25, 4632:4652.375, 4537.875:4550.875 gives 0.75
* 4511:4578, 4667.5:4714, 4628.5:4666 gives -1.93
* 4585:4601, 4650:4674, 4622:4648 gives -1.10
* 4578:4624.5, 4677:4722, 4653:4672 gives -0.06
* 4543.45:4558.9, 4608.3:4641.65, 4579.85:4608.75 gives 1.49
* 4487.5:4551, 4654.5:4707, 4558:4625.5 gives -1.32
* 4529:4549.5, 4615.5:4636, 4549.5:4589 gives -0.45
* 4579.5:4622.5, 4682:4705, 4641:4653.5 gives 0.04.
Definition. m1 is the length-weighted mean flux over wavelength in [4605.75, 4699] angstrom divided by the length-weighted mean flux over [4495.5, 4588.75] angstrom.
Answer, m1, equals 1.02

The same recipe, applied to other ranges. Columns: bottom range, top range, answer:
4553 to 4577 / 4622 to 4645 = 1.02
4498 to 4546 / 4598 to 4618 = 1.05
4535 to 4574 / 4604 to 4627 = 1.07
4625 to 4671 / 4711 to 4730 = 1.03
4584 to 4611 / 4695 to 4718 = 1.01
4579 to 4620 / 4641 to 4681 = 0.99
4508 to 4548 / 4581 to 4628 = 1.03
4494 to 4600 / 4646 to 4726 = 1.01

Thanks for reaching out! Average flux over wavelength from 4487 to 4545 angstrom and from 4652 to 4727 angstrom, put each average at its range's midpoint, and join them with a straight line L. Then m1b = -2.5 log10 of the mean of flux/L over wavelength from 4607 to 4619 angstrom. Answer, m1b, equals -0.11 mag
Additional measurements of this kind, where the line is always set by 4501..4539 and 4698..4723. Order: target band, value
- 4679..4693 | 0.007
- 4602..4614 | -0.069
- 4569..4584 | 0.007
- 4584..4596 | 0.045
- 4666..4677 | 0.059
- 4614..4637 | -0.047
